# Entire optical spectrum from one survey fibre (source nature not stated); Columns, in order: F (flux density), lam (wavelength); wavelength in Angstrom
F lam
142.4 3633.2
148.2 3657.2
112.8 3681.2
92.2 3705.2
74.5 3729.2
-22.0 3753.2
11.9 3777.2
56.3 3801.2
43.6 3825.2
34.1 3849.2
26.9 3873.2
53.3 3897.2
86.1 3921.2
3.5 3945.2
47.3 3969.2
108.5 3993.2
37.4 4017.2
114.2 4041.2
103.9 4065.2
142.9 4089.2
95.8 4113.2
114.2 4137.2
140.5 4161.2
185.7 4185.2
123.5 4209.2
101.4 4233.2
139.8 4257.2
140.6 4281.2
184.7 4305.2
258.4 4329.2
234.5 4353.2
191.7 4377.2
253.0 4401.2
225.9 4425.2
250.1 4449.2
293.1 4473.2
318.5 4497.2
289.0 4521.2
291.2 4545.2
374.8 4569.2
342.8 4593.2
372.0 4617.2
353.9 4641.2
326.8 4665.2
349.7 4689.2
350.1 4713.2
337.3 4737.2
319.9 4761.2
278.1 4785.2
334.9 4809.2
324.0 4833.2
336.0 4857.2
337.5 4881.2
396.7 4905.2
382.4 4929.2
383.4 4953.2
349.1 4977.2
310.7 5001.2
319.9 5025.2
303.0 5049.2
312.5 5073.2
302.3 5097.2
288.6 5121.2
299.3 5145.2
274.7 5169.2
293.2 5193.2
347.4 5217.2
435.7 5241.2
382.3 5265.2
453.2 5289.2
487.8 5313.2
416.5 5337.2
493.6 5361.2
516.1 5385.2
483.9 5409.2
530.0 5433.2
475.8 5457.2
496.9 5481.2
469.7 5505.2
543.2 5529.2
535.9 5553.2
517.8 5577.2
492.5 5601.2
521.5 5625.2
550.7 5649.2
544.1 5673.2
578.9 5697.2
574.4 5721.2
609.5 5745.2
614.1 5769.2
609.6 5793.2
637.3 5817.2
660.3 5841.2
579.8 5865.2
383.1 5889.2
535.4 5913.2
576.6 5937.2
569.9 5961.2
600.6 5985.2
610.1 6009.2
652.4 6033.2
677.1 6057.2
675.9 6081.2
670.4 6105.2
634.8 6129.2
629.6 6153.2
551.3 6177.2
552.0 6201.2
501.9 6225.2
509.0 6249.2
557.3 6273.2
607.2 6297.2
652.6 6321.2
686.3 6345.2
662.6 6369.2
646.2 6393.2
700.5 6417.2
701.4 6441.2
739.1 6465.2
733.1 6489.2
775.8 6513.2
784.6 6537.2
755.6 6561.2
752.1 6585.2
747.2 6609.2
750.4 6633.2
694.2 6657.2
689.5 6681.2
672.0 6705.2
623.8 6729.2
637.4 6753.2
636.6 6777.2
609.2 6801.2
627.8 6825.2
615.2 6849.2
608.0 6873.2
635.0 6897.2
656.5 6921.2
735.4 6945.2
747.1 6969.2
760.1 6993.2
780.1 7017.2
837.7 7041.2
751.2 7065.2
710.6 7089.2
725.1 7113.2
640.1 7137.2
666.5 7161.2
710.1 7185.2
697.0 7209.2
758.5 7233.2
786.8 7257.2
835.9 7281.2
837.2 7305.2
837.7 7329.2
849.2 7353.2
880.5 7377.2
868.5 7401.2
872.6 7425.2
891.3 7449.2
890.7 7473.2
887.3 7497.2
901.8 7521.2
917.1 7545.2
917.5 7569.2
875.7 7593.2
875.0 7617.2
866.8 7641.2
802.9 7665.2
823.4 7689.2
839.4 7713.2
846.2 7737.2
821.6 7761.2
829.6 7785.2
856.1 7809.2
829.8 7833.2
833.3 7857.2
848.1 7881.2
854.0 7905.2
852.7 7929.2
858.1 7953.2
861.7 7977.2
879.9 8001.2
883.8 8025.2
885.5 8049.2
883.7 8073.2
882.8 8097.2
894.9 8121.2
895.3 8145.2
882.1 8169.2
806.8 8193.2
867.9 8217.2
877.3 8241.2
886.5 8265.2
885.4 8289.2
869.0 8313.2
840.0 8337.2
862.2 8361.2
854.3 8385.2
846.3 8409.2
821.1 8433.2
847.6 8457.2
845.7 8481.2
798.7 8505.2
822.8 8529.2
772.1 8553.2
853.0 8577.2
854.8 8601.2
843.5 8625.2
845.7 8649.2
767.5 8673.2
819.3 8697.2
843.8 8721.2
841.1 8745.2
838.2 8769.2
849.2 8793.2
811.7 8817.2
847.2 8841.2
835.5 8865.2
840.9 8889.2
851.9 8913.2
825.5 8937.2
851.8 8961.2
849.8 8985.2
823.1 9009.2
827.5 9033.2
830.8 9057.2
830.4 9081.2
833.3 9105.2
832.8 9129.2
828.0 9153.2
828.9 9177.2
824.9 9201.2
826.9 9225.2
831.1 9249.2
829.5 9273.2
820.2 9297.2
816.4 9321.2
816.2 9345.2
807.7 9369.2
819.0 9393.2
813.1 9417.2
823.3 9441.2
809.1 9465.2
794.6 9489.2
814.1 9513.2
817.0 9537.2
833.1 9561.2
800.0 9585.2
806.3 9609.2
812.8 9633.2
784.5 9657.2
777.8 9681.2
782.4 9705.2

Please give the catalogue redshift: 0.000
